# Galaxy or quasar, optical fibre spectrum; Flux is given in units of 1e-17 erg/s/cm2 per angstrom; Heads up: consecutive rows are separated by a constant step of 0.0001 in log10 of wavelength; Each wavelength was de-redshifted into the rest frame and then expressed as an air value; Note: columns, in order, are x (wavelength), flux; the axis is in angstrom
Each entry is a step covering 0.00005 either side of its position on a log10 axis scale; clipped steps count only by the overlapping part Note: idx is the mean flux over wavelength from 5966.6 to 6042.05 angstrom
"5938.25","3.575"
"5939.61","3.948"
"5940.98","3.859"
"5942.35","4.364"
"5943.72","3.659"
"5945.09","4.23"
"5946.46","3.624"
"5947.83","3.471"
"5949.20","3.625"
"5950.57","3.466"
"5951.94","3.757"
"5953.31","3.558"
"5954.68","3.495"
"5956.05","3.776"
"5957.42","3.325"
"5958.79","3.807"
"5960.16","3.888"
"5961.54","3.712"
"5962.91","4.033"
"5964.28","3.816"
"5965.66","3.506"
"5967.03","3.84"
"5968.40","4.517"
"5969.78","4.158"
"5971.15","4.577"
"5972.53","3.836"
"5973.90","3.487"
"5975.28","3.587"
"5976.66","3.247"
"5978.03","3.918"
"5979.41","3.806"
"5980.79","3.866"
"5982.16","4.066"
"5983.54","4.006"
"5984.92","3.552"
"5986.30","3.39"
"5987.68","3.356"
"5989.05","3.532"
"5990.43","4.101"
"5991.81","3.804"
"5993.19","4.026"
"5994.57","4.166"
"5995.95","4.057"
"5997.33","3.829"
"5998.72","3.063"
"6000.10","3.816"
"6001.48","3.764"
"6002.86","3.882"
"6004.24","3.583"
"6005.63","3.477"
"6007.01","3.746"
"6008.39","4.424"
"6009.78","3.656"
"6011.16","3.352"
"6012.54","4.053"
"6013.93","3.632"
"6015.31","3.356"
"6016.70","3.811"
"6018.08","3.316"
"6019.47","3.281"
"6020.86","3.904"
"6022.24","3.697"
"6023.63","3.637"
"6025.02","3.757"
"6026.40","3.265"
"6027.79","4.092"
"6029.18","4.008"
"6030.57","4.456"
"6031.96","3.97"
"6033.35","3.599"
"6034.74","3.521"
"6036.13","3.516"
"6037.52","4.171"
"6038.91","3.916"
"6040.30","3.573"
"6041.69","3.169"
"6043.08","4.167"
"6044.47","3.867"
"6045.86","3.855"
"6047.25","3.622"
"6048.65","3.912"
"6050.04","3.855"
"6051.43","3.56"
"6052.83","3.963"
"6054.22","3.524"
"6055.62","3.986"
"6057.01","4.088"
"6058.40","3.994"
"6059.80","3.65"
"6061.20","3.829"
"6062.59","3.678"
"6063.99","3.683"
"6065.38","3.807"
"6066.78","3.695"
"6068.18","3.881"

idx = 3.77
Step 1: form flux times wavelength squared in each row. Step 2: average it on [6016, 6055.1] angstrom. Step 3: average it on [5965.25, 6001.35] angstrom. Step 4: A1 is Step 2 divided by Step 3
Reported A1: 1.00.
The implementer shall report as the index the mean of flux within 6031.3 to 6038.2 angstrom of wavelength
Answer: 3.75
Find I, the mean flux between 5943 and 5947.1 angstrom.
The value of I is 3.84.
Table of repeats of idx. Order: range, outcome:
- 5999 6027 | 3.66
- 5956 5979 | 3.83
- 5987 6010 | 3.78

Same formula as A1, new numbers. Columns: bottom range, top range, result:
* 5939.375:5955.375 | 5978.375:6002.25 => 1.02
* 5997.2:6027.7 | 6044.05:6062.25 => 1.06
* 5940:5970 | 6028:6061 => 1.04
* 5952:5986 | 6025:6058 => 1.03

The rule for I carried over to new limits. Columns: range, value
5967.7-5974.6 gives 4.11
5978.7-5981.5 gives 3.84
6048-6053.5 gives 3.82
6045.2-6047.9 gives 3.74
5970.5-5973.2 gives 4.2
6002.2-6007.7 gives 3.67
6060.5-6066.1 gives 3.75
